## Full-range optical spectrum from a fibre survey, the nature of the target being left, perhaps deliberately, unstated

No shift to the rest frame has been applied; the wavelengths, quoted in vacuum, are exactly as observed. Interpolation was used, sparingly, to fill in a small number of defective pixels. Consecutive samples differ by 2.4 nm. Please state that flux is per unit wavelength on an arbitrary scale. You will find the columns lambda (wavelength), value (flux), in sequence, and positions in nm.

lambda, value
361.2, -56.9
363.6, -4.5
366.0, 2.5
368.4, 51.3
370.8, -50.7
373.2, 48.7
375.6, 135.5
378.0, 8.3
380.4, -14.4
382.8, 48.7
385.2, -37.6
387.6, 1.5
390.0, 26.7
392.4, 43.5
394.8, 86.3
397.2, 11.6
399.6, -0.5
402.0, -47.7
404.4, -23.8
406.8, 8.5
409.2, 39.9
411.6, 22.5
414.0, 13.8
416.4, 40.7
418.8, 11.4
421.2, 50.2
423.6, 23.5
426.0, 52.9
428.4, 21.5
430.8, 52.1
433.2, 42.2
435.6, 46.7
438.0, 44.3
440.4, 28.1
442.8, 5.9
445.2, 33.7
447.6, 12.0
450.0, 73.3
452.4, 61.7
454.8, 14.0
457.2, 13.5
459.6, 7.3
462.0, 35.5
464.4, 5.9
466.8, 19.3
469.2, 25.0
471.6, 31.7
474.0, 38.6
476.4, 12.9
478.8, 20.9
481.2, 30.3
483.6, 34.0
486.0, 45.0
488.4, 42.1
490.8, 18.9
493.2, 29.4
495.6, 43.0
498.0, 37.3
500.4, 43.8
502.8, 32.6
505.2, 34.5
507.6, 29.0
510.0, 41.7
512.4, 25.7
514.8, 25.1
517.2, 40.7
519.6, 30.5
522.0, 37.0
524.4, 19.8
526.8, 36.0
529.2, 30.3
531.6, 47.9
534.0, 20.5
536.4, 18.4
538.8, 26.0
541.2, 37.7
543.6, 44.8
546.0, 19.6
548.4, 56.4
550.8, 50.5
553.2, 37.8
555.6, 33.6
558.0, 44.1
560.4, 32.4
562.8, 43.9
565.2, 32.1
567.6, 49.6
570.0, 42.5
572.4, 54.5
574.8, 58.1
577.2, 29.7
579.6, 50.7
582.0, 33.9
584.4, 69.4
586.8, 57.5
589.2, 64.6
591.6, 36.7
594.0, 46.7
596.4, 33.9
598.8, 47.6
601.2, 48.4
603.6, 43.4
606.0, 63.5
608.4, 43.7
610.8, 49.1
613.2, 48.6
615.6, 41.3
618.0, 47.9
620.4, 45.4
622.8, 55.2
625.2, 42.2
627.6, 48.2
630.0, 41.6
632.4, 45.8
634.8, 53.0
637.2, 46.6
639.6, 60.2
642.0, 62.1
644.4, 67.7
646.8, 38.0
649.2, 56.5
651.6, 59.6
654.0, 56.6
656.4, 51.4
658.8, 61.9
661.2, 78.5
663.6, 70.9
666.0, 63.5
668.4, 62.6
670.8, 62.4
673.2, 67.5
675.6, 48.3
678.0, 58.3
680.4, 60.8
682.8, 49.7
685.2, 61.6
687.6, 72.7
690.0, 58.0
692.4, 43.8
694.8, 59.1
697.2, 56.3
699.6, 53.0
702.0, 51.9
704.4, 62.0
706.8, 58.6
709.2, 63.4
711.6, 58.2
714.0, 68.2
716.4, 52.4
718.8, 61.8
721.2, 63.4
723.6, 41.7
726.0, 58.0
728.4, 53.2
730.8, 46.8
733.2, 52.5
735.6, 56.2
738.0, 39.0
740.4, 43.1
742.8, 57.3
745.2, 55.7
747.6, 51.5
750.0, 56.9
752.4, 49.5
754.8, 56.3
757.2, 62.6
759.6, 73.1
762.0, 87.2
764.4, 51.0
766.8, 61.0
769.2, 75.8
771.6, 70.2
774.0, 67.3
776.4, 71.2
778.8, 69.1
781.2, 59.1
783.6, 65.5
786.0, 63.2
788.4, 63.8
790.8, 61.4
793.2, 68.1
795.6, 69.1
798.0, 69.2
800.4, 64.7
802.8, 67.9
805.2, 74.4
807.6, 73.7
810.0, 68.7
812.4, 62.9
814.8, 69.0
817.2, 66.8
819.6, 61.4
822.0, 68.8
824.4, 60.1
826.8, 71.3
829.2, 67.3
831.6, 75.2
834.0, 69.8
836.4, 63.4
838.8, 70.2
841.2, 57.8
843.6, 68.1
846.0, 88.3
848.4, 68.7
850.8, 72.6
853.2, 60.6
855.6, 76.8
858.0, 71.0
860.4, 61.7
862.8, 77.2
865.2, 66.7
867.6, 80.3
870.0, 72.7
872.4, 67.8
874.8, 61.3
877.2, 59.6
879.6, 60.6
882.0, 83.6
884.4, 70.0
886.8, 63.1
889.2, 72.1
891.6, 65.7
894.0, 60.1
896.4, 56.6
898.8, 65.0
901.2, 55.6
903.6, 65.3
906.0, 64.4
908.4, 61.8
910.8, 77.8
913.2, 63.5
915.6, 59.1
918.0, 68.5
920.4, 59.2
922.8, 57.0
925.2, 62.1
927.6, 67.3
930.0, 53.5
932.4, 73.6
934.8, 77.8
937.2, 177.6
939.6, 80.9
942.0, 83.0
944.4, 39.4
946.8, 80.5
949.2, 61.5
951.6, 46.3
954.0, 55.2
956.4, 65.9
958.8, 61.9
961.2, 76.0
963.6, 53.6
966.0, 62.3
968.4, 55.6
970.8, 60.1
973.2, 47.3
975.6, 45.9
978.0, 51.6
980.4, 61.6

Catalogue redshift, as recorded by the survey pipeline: 0.43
